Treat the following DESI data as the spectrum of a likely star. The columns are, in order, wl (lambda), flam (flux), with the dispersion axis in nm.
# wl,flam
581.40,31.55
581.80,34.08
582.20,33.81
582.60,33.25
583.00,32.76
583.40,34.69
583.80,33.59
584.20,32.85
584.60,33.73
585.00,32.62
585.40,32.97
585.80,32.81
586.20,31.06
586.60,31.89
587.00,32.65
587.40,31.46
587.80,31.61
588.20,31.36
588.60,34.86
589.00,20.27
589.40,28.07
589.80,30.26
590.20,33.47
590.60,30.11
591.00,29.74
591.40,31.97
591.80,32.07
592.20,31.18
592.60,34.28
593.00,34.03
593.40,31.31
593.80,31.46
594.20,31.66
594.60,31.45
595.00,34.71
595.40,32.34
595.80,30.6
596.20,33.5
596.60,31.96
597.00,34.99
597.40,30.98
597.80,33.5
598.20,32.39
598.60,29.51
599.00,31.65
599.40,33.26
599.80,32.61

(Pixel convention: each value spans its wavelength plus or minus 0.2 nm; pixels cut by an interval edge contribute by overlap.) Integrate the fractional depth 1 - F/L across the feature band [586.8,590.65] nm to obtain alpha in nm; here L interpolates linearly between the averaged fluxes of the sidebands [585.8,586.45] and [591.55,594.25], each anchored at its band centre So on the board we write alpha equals 0.18 nm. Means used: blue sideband 31.7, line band 30.4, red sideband 32.3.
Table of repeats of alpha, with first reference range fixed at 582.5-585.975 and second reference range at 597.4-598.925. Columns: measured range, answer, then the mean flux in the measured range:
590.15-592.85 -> 0.05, 31.8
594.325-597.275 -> -0.07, 32.7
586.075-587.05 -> 0.03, 31.8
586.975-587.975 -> 0.03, 31.8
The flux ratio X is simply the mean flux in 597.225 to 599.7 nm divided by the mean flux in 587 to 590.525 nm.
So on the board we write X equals 1.05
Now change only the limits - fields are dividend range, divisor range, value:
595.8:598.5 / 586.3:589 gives 1.04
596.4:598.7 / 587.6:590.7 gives 1.08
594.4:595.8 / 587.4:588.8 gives 1.00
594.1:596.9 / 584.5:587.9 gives 1.00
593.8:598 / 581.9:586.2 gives 0.98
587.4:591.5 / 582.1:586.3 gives 0.91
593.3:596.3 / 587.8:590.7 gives 1.07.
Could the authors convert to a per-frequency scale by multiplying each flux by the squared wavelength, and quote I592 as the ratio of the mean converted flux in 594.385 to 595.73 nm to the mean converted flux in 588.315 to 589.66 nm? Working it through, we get 1.19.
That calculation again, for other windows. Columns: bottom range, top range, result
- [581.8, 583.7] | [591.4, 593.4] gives 1.00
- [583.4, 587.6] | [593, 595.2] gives 1.02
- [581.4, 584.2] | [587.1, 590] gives 0.91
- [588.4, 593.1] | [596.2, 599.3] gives 1.07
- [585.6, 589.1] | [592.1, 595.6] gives 1.07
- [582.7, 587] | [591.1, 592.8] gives 1.00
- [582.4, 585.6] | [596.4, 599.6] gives 1.02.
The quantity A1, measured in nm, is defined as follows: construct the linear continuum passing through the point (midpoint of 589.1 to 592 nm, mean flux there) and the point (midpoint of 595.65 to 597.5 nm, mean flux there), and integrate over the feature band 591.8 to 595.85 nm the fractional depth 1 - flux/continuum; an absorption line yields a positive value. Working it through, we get -0.10 nm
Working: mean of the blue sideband 30.4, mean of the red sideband 32.5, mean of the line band 32.4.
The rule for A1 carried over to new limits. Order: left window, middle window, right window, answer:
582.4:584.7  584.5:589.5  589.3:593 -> 0.21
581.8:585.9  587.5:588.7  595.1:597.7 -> 0.03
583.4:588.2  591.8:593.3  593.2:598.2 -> -0.02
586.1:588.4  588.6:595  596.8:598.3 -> 0.25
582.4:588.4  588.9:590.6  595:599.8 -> 0.20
